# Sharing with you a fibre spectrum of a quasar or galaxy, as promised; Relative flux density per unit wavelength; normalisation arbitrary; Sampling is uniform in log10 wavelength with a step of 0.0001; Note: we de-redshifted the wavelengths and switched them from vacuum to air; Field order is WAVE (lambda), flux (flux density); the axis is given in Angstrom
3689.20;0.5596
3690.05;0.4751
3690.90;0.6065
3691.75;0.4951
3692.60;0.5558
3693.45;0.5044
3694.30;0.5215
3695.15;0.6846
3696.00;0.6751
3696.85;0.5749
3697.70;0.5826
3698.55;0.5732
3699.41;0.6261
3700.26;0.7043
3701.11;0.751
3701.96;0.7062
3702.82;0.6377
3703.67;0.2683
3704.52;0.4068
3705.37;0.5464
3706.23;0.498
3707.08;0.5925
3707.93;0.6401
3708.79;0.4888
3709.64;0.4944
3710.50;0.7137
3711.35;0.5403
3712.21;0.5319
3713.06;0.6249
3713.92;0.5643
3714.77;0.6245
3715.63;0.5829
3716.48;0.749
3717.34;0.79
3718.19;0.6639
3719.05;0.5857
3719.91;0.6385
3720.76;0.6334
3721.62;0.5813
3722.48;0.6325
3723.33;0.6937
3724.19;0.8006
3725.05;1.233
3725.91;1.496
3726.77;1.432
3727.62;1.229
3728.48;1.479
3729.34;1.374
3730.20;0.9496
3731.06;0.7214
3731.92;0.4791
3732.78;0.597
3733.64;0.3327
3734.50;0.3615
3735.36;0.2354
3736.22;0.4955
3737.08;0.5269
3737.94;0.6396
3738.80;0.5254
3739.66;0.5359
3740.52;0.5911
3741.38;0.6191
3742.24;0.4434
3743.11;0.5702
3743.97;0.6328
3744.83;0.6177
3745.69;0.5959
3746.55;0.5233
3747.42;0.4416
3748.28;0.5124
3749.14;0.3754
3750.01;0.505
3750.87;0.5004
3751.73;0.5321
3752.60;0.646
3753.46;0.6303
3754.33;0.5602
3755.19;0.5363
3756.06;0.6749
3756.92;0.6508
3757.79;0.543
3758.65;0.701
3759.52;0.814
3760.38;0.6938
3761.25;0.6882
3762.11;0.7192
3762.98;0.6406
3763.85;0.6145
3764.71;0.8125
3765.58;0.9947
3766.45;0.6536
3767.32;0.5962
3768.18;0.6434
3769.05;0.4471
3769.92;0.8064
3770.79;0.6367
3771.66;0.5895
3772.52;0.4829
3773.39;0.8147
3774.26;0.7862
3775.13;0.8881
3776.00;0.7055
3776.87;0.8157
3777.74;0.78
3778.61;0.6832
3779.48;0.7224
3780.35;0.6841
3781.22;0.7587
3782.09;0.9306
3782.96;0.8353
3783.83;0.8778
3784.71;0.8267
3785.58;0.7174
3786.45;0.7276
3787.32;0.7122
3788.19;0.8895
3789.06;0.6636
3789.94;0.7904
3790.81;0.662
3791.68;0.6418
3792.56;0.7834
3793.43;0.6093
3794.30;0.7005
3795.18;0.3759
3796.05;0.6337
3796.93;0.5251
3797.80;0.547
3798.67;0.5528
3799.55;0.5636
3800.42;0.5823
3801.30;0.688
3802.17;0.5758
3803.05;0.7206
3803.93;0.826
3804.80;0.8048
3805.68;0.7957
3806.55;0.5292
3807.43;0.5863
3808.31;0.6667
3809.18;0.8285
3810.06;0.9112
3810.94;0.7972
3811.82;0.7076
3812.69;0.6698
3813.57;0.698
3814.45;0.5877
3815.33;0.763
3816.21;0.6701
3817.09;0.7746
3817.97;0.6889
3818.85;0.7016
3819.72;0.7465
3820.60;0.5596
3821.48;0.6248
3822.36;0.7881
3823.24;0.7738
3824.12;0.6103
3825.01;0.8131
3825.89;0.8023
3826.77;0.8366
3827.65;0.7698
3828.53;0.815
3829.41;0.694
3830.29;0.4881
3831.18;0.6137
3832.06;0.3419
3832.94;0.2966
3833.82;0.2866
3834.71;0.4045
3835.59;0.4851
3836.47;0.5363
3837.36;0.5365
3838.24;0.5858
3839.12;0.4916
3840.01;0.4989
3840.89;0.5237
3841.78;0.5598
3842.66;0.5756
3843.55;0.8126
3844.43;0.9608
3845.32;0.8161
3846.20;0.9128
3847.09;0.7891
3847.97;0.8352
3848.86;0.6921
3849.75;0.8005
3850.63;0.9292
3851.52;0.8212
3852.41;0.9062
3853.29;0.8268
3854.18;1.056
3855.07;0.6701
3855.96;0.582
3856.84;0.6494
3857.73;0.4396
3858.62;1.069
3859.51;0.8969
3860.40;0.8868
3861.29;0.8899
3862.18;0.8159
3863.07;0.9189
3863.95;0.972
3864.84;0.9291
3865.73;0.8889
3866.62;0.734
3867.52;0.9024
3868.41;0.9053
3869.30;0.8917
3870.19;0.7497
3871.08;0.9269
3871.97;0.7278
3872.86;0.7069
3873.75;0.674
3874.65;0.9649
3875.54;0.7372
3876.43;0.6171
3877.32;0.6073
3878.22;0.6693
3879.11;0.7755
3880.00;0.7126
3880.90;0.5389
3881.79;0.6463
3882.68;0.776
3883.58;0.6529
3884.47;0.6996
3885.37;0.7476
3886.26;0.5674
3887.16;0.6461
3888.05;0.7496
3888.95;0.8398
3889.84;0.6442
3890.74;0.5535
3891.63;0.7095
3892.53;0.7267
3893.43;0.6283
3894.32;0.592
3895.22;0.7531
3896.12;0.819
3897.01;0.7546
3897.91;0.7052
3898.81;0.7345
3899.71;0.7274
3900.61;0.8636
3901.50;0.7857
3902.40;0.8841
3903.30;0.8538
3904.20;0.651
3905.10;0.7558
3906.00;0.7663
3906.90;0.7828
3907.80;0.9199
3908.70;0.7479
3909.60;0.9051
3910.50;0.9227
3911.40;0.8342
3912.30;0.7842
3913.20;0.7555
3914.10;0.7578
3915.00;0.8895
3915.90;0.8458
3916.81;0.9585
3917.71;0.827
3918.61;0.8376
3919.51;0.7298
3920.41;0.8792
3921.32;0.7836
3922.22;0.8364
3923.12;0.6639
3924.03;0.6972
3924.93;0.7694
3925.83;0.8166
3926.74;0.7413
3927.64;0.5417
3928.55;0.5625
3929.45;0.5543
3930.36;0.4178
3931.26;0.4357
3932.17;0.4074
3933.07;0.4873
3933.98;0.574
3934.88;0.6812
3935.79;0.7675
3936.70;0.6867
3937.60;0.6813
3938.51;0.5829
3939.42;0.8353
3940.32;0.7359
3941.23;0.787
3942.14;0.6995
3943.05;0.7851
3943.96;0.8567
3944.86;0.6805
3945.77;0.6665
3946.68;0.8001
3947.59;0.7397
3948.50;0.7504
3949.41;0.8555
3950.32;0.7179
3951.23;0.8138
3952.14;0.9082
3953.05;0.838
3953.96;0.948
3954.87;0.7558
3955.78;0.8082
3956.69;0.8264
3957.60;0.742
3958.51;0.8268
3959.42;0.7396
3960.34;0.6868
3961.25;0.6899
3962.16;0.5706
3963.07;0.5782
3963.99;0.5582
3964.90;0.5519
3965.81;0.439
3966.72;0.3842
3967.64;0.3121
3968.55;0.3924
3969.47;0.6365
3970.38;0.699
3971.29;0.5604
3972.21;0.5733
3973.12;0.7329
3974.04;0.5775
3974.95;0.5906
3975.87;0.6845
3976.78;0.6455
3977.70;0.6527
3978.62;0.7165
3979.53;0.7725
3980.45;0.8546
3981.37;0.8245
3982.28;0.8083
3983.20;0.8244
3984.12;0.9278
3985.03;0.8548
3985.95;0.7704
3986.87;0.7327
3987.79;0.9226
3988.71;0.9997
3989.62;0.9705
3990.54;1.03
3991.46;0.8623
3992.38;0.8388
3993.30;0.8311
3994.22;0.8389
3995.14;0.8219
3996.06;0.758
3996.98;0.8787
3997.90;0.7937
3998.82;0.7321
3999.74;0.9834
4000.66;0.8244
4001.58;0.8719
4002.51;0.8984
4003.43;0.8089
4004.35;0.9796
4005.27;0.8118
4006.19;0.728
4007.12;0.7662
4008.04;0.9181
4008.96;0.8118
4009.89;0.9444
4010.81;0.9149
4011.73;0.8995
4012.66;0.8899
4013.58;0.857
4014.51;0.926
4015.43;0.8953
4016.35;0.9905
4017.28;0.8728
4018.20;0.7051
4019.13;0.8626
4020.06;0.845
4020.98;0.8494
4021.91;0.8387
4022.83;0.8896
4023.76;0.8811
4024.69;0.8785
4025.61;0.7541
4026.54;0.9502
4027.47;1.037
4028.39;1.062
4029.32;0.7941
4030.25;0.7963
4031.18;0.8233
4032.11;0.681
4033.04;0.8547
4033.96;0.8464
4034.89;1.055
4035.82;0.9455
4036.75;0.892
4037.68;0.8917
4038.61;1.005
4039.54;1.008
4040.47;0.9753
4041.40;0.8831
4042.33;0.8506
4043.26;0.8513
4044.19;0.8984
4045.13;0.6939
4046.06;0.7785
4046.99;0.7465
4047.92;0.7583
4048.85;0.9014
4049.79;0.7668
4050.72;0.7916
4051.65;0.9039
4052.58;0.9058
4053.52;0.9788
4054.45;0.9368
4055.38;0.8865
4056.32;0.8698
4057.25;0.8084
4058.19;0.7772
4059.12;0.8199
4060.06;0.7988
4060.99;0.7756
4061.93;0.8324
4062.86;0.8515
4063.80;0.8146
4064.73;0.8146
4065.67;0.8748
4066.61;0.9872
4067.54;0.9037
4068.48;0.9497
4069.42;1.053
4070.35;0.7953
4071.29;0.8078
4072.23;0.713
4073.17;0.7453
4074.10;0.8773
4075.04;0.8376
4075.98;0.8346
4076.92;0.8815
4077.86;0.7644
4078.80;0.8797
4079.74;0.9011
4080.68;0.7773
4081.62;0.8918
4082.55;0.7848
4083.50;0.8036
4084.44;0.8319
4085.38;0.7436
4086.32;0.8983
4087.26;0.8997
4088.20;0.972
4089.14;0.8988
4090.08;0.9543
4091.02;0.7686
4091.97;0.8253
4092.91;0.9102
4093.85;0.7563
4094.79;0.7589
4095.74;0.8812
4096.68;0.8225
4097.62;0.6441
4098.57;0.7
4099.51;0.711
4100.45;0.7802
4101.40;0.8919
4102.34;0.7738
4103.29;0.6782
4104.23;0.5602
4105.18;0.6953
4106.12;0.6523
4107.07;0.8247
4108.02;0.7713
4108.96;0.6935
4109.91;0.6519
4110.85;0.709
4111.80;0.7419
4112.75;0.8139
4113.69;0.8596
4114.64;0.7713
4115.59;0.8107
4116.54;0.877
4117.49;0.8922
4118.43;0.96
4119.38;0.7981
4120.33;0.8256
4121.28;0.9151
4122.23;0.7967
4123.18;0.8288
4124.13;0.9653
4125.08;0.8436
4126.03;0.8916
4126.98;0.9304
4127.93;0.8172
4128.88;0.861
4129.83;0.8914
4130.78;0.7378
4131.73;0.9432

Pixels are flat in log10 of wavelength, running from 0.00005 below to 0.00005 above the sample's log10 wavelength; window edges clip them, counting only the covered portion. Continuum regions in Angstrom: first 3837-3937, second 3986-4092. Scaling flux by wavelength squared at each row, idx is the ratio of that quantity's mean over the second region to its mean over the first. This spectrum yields 1.25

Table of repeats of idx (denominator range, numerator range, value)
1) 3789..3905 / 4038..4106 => 1.31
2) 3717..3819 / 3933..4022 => 1.24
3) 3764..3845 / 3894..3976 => 1.13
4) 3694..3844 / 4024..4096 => 1.51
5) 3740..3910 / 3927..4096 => 1.25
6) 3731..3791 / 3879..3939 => 1.21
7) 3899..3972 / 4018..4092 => 1.27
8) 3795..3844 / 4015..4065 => 1.51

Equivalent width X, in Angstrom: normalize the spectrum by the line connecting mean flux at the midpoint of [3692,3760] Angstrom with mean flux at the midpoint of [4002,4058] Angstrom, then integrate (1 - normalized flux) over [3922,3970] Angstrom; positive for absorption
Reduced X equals 7.9 Angstrom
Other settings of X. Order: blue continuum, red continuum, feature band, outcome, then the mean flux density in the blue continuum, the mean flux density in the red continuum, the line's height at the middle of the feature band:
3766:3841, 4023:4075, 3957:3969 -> 3.3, 0.67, 0.864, 0.796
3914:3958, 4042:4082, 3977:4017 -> -3.4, 0.734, 0.844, 0.787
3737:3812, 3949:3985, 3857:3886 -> -4.3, 0.664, 0.695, 0.679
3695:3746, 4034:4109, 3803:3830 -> -0.5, 0.669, 0.836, 0.715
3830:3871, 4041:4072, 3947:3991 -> 3.9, 0.724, 0.849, 0.796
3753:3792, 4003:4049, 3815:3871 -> 2.3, 0.712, 0.87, 0.756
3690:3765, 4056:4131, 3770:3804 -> -1.4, 0.644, 0.822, 0.673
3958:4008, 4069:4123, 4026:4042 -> -2.8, 0.745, 0.808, 0.773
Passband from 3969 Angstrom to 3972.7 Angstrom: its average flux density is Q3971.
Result 0.618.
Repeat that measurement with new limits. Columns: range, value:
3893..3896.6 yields 0.701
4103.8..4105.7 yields 0.63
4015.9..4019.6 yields 0.855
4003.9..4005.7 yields 0.898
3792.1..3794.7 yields 0.697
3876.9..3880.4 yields 0.691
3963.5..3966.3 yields 0.516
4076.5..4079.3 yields 0.841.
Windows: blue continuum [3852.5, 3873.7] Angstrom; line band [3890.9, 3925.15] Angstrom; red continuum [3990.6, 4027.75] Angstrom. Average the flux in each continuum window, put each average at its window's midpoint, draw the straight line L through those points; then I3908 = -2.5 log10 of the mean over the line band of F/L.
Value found 0.07 mag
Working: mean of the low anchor 0.826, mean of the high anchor 0.862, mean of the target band 0.784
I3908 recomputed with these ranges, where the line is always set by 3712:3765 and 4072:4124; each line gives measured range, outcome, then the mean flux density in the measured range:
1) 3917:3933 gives 0.10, 0.677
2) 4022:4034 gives -0.11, 0.866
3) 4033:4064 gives -0.10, 0.864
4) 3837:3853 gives -0.02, 0.727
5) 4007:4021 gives -0.13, 0.875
